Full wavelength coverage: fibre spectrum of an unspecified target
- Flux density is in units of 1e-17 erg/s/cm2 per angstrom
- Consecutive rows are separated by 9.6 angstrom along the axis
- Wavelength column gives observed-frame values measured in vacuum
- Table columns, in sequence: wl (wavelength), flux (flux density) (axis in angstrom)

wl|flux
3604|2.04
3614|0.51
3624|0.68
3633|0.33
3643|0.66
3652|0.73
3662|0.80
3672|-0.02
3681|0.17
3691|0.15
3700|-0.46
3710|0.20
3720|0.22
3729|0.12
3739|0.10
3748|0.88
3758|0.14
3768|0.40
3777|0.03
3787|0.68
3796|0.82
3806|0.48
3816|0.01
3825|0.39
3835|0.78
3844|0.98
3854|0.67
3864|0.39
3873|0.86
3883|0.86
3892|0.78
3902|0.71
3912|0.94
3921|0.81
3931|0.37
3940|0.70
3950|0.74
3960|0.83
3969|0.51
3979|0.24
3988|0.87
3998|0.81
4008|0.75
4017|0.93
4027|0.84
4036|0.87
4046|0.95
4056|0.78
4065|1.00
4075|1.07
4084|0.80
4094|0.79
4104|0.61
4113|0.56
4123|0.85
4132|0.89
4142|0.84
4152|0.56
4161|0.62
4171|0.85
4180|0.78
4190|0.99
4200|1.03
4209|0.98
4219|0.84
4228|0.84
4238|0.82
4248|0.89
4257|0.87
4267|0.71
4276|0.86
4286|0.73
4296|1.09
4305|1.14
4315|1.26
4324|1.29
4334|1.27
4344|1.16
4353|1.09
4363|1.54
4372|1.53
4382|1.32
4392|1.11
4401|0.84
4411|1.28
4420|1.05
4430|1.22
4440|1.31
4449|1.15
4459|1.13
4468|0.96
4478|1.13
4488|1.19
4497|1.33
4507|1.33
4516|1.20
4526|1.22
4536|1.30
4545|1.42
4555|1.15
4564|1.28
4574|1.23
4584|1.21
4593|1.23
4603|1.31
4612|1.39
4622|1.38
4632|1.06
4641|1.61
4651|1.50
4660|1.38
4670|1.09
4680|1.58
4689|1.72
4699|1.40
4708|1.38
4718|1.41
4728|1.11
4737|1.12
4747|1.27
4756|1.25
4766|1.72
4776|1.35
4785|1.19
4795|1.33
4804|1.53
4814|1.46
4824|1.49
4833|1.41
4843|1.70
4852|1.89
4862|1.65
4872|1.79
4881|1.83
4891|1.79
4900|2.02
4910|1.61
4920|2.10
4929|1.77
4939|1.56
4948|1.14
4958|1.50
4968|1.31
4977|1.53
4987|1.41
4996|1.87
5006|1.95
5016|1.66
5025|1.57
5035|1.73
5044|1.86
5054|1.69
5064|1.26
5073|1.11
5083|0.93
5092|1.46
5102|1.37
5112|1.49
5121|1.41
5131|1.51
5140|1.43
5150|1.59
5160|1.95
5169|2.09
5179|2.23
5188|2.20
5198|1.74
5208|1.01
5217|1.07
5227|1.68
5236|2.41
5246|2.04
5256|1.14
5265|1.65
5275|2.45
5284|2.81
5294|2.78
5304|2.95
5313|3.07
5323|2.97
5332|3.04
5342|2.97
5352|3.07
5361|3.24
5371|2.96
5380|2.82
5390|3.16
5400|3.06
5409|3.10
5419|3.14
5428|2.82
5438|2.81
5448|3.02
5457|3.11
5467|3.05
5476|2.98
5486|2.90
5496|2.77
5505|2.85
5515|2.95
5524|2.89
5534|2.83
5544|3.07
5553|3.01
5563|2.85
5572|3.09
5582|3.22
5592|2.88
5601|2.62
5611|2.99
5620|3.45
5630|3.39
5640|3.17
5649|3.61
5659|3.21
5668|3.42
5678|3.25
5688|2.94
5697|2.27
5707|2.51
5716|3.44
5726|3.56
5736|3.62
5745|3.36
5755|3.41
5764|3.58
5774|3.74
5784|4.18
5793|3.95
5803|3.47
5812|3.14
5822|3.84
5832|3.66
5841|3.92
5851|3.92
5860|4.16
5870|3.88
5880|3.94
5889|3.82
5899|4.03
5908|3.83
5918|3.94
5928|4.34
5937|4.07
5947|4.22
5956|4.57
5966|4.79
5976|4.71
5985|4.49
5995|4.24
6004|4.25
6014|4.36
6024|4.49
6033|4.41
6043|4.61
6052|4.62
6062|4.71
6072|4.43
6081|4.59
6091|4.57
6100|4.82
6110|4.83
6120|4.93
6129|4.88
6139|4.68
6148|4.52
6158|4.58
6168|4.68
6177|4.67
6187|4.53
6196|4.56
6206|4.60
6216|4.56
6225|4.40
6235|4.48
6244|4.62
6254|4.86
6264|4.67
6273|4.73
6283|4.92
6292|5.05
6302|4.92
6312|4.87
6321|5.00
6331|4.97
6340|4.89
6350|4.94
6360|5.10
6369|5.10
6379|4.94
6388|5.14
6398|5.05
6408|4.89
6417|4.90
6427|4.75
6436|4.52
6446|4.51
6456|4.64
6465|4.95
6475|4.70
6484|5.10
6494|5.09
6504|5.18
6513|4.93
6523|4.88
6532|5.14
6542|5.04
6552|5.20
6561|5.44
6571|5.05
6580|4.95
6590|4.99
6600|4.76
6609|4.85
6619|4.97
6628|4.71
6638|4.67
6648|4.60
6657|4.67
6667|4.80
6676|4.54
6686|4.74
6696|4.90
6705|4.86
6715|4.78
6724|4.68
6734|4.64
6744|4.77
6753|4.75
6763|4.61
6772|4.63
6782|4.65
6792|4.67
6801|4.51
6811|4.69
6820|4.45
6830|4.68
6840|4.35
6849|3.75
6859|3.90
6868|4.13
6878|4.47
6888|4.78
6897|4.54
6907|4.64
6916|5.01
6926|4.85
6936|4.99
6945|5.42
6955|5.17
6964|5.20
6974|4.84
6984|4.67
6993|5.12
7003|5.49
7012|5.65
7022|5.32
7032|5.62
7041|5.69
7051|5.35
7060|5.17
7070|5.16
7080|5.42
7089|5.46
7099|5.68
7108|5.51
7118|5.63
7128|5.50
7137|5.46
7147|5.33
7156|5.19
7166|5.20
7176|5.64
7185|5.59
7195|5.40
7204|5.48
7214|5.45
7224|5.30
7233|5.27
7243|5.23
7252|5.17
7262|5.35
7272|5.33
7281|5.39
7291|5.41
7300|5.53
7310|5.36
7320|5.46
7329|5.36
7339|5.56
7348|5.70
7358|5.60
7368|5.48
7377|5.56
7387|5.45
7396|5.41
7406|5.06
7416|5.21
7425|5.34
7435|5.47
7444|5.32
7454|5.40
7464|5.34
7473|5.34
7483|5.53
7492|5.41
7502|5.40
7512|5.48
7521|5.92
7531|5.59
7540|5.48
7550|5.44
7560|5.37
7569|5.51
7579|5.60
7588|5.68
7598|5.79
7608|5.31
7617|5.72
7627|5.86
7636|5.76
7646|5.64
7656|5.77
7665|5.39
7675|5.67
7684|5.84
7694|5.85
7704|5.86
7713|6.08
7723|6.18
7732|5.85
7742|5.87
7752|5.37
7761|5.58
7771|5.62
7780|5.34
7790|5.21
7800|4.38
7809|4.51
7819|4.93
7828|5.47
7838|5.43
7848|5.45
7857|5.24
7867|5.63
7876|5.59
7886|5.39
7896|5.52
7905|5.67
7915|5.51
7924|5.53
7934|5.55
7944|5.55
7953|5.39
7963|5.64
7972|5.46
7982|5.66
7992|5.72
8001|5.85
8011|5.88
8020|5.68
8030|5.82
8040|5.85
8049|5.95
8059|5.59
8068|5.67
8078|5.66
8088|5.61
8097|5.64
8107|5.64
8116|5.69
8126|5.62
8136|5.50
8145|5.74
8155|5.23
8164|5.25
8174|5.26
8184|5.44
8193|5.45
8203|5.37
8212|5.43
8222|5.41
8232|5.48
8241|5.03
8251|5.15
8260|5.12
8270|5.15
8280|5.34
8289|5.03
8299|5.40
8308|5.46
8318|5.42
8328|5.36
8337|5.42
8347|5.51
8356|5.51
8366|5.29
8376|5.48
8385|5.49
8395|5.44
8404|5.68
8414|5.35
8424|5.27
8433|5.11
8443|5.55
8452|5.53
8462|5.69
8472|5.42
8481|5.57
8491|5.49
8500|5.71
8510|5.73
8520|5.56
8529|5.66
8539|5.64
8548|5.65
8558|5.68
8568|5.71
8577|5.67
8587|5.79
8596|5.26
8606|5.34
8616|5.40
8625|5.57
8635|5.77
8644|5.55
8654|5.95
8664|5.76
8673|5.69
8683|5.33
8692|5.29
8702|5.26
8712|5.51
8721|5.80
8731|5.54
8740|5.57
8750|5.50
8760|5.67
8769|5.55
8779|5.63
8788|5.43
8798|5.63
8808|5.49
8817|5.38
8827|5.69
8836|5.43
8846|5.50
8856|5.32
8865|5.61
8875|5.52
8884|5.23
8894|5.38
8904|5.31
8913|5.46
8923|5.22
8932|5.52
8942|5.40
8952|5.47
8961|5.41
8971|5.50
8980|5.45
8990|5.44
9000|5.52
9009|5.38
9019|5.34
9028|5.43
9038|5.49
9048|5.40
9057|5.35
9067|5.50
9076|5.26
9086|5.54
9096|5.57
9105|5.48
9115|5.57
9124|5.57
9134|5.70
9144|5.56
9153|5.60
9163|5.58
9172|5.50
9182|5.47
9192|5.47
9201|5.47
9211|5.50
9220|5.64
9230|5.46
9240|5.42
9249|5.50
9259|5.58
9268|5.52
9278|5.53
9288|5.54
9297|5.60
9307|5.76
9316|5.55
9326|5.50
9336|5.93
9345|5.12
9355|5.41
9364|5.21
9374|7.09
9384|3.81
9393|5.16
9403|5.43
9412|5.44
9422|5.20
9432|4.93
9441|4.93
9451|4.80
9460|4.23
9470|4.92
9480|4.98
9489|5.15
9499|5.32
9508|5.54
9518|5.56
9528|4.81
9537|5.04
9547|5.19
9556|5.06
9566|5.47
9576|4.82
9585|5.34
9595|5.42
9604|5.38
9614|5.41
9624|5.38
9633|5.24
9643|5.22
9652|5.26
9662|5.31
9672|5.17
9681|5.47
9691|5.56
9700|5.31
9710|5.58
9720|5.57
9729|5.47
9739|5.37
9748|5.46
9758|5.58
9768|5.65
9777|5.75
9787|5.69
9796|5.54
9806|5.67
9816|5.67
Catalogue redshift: 0.32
